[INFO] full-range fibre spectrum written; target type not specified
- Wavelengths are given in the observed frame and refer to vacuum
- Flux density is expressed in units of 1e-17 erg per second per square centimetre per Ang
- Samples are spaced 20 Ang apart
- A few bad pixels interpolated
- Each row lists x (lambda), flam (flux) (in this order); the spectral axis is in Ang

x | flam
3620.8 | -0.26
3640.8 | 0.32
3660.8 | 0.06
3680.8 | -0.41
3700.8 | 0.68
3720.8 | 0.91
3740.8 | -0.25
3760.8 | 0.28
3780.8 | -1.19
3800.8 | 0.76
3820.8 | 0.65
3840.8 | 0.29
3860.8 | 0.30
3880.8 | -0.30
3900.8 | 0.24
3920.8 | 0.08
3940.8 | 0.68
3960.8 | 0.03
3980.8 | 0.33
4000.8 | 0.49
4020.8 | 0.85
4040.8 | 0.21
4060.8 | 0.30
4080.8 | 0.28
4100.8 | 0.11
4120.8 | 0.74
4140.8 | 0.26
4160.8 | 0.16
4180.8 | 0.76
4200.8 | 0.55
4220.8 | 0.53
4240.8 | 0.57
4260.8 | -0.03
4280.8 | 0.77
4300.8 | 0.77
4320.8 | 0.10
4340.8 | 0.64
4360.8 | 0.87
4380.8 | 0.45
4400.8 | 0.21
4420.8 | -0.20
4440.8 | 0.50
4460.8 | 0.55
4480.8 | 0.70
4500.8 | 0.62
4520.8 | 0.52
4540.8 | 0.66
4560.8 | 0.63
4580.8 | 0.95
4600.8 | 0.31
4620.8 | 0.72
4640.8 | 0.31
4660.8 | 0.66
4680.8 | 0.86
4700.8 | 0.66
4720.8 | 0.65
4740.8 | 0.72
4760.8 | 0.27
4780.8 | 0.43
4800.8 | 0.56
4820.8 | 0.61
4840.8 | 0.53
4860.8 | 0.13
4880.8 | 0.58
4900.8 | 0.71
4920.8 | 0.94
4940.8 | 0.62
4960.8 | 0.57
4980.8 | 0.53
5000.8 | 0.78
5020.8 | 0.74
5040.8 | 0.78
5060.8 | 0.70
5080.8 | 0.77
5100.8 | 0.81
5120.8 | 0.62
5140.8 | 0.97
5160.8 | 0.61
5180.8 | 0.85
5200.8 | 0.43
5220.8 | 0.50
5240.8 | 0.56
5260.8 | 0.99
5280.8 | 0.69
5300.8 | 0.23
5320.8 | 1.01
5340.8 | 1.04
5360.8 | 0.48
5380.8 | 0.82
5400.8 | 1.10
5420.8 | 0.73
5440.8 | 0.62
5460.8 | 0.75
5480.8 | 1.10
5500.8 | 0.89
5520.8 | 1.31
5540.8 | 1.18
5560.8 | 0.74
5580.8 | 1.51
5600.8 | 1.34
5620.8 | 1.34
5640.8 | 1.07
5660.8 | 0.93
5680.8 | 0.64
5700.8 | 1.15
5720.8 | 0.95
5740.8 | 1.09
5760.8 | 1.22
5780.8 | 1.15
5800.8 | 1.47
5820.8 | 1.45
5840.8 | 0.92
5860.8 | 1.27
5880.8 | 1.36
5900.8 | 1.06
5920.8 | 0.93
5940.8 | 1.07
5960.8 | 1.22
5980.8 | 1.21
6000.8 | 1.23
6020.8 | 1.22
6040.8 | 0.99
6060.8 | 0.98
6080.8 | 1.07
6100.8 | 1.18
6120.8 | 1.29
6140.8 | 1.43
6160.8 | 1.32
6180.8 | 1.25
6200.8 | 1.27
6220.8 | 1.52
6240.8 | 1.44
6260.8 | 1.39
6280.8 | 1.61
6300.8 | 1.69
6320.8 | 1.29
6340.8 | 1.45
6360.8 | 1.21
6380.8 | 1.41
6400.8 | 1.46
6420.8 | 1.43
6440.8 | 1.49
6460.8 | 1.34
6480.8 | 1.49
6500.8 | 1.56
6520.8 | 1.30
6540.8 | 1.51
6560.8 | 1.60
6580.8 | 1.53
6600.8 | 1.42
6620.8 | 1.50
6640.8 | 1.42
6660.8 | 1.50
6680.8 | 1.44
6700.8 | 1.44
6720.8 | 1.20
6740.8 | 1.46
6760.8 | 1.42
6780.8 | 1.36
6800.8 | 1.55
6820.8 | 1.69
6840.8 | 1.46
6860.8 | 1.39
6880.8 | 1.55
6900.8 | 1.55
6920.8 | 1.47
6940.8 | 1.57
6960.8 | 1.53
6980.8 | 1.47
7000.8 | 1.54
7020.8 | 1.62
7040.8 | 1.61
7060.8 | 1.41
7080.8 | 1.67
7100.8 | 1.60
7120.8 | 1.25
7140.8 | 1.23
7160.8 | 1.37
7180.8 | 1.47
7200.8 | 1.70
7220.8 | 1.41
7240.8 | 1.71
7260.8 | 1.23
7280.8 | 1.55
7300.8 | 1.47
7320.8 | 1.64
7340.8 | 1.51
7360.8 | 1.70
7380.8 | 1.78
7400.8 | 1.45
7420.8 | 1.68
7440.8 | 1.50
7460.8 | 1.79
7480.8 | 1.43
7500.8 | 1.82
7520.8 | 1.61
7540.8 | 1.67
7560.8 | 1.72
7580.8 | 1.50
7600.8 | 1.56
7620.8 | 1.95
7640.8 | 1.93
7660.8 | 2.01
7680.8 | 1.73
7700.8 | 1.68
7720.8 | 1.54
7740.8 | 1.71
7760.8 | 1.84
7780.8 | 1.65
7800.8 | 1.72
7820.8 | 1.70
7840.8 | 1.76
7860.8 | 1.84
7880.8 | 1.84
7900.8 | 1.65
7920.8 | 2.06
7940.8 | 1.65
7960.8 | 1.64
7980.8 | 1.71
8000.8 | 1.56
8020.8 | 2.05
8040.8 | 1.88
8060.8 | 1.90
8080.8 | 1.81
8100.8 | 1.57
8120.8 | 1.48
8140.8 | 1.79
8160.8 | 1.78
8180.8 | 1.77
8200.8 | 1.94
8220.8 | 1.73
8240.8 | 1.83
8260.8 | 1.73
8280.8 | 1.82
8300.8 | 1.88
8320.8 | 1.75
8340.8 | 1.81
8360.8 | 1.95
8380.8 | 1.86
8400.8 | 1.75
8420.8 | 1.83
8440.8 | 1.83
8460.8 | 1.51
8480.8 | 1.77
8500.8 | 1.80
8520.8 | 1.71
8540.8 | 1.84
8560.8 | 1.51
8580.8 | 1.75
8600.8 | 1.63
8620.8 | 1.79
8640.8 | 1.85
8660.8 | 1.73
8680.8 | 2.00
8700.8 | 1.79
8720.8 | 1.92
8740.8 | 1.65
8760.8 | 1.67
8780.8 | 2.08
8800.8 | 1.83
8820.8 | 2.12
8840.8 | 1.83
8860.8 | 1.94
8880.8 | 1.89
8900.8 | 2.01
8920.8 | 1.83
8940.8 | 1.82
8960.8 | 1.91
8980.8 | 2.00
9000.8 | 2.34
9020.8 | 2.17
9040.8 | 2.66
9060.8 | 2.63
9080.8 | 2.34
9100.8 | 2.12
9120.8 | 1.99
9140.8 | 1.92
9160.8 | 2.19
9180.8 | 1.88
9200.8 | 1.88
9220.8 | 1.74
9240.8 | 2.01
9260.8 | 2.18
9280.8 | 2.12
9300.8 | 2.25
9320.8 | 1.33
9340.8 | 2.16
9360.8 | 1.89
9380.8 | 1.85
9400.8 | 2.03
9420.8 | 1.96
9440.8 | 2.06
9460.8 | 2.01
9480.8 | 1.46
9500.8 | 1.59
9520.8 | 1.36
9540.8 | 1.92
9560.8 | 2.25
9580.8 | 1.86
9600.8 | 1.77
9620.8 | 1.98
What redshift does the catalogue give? 0.377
